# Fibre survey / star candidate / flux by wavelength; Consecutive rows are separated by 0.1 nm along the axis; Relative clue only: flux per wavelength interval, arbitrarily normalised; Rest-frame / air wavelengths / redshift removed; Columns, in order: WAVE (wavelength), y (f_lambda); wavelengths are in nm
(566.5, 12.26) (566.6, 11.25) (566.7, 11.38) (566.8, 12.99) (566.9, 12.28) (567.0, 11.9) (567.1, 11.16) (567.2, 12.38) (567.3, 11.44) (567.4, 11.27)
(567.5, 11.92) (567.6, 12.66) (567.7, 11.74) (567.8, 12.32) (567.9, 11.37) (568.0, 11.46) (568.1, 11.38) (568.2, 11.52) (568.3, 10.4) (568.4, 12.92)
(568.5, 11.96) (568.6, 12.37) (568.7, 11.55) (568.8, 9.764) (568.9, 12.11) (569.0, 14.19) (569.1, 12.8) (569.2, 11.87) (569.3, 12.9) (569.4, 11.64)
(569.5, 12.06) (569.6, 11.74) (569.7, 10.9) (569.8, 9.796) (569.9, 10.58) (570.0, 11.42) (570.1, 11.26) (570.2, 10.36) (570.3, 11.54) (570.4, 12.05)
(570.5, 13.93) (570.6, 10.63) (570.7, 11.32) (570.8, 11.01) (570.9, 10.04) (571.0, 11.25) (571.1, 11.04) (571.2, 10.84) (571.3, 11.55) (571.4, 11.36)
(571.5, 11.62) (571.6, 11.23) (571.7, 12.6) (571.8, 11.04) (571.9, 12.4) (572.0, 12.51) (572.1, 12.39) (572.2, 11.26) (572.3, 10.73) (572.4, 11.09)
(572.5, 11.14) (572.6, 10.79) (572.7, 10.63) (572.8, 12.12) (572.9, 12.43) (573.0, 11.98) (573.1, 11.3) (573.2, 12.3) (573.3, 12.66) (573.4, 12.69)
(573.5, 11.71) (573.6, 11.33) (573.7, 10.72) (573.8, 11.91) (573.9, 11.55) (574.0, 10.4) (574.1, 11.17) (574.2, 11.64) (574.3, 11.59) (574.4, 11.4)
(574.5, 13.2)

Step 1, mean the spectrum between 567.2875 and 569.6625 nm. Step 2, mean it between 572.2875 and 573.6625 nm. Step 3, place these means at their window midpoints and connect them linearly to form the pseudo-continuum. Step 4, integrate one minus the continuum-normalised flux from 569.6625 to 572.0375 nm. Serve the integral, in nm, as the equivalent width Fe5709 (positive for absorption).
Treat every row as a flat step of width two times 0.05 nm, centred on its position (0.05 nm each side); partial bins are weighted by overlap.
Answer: 0.09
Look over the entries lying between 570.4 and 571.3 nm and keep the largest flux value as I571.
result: 13.93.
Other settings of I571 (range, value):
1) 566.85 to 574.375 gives 14.19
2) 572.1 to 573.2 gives 12.43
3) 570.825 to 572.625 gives 12.6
